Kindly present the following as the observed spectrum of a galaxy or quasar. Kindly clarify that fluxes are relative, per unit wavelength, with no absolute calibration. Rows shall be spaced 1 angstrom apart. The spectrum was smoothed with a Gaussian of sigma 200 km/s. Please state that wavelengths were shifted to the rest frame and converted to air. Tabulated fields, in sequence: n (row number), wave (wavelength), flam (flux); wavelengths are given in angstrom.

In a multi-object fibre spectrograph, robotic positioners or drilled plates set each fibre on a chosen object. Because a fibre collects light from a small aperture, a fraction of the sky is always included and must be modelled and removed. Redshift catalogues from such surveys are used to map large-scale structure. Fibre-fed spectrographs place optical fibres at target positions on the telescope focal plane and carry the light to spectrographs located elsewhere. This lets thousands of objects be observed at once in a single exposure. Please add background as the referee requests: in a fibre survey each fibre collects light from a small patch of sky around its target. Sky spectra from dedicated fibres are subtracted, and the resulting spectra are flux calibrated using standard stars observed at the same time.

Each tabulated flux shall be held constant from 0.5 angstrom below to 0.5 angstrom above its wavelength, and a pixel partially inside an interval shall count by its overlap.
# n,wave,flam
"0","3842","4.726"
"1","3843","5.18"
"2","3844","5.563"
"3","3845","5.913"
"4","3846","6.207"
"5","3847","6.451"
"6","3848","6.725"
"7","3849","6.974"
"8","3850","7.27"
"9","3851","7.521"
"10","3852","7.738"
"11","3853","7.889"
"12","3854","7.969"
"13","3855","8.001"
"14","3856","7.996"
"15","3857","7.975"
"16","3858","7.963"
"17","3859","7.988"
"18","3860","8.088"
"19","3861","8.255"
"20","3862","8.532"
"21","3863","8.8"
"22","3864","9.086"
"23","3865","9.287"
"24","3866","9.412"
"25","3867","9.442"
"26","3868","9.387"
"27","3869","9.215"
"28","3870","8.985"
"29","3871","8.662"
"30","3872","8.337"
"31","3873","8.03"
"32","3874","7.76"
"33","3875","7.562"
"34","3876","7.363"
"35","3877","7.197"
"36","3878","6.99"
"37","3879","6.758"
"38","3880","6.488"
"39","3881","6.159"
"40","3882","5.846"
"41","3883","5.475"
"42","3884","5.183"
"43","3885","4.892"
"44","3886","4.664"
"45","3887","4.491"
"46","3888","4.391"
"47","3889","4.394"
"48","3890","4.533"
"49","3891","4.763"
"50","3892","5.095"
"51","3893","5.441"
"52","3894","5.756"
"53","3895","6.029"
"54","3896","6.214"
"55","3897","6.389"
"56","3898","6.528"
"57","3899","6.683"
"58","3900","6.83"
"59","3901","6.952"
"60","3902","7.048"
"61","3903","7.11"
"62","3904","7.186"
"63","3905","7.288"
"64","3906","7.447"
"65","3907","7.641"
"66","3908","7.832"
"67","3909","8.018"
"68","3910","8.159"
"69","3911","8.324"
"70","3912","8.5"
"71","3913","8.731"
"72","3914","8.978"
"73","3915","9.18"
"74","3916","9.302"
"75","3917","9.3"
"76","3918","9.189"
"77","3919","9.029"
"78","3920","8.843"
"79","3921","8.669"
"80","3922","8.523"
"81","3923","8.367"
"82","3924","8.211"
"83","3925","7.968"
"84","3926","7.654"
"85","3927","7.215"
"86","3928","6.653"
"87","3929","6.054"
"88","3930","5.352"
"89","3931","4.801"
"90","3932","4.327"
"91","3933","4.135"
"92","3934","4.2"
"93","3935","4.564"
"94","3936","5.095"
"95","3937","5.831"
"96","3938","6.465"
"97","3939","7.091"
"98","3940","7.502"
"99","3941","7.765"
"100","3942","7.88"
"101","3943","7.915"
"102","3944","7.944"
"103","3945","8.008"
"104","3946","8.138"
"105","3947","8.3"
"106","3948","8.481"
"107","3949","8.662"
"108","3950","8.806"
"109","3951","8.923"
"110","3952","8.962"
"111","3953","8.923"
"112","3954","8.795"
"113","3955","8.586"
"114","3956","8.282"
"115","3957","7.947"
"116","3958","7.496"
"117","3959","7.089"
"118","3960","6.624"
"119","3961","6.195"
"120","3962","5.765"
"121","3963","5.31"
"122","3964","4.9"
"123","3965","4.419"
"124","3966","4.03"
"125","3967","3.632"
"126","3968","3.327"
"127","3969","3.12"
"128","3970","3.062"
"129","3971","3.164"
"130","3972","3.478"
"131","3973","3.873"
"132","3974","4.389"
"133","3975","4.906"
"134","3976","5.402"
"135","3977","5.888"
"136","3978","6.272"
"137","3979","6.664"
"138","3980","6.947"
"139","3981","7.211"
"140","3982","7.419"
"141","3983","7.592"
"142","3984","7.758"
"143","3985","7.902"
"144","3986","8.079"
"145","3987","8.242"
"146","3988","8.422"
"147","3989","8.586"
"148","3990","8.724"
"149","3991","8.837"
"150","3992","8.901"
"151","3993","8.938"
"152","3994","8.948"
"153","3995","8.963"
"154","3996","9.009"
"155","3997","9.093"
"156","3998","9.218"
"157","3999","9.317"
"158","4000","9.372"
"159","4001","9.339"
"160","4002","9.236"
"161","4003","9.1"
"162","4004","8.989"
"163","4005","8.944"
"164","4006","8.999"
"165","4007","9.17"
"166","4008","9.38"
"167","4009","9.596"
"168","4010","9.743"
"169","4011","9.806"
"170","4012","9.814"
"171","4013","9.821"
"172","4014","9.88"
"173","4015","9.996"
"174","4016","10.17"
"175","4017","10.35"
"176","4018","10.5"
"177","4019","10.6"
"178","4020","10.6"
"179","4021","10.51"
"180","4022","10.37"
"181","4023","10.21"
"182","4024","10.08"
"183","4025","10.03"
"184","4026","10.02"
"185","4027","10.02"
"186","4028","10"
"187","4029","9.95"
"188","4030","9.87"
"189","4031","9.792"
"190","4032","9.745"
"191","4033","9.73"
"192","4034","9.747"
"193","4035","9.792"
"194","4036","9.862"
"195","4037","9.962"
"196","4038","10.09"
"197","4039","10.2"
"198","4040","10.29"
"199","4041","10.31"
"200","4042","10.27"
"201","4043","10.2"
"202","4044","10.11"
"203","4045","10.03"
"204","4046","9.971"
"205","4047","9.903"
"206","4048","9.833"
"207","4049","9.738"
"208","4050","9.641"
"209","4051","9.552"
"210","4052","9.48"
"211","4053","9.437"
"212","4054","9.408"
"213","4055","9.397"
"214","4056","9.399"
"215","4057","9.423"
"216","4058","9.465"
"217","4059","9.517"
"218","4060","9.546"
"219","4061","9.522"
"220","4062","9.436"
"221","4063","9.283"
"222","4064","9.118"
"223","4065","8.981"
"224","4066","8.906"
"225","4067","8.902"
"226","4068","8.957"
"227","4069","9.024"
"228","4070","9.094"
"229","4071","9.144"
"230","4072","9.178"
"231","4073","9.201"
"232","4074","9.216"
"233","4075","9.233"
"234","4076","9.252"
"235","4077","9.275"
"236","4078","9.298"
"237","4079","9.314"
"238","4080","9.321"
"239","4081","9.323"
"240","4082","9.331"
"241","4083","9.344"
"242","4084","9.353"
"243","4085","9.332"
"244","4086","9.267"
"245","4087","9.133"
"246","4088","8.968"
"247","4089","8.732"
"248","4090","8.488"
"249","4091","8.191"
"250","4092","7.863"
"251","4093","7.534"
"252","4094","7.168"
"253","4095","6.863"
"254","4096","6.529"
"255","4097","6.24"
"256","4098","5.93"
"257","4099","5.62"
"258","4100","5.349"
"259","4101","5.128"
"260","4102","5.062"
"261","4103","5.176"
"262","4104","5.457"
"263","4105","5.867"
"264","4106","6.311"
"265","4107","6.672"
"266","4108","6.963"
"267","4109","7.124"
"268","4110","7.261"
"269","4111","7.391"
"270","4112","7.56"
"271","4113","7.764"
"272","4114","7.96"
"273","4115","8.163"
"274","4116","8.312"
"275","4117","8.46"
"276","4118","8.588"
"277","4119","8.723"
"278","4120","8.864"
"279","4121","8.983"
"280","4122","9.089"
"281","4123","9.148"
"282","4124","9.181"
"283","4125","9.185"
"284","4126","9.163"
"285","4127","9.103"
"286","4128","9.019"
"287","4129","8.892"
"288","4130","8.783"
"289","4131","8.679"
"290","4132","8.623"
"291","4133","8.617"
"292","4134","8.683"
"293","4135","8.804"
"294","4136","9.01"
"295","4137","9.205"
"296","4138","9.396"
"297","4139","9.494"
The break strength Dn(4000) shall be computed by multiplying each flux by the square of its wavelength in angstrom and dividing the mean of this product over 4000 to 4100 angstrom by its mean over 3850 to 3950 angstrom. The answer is 1.4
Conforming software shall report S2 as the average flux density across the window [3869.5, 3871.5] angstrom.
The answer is 8.82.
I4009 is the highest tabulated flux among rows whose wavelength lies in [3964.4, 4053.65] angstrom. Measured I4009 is 10.6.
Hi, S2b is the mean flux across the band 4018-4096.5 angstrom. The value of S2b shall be 9.43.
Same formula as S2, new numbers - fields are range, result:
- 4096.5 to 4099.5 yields 5.93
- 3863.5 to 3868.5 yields 9.32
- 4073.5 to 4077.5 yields 9.24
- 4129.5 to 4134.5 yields 8.68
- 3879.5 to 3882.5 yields 6.16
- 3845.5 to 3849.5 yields 6.59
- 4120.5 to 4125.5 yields 9.12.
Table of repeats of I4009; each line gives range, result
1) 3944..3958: 8.962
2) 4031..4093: 10.31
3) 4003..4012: 9.814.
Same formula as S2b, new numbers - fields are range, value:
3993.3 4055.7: 9.76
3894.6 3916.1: 7.54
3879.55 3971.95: 6.72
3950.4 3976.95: 5.81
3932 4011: 7.26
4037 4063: 9.76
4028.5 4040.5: 9.92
